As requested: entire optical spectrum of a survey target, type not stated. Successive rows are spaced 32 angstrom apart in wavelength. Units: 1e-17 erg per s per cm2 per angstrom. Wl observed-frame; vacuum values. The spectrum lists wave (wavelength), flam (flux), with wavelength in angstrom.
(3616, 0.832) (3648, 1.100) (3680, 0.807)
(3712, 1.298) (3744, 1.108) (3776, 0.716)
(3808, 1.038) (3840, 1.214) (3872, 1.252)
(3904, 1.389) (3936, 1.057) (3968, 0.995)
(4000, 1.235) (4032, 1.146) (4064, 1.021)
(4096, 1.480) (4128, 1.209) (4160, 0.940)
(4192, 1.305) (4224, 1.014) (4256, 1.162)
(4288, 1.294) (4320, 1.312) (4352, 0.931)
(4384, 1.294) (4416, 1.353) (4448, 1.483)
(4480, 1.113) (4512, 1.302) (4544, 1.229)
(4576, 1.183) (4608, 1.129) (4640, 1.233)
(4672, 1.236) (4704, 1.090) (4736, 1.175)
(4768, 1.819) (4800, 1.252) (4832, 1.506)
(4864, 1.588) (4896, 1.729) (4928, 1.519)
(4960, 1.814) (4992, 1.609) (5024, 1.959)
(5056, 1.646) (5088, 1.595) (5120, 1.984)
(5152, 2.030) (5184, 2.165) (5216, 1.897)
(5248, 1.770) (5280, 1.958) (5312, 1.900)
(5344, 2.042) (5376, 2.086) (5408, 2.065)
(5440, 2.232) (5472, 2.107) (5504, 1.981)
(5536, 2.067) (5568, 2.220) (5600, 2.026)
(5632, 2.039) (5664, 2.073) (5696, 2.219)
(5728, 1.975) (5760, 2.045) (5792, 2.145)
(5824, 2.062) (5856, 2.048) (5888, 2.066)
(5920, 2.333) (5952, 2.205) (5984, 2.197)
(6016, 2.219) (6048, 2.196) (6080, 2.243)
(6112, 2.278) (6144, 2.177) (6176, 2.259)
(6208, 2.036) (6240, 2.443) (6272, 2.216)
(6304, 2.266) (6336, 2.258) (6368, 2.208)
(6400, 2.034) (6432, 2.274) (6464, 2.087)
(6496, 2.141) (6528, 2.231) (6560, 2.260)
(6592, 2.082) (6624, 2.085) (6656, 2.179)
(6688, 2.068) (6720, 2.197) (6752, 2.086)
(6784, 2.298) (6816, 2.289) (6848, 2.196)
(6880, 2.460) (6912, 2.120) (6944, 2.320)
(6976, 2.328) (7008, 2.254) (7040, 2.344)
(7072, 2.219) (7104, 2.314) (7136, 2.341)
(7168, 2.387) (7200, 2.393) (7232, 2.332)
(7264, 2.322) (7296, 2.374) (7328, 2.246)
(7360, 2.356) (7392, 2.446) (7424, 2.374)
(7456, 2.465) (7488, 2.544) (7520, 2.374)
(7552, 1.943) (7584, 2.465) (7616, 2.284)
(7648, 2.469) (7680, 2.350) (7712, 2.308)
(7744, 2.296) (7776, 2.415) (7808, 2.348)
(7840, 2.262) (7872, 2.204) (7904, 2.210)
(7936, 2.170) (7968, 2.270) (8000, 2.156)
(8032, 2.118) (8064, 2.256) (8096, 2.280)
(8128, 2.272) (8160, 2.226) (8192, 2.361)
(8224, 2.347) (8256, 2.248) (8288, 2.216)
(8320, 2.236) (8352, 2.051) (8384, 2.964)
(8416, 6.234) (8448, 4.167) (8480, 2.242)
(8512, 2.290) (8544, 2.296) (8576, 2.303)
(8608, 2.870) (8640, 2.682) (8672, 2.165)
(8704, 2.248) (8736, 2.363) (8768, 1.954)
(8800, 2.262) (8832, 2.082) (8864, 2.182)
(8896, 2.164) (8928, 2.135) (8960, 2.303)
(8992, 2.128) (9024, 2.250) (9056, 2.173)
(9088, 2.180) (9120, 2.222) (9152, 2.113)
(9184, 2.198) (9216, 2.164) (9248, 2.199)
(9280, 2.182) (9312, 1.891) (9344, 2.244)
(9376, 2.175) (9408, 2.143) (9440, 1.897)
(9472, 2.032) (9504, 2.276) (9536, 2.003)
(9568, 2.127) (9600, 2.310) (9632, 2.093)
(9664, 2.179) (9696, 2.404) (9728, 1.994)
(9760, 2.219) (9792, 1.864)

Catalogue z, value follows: 0.28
